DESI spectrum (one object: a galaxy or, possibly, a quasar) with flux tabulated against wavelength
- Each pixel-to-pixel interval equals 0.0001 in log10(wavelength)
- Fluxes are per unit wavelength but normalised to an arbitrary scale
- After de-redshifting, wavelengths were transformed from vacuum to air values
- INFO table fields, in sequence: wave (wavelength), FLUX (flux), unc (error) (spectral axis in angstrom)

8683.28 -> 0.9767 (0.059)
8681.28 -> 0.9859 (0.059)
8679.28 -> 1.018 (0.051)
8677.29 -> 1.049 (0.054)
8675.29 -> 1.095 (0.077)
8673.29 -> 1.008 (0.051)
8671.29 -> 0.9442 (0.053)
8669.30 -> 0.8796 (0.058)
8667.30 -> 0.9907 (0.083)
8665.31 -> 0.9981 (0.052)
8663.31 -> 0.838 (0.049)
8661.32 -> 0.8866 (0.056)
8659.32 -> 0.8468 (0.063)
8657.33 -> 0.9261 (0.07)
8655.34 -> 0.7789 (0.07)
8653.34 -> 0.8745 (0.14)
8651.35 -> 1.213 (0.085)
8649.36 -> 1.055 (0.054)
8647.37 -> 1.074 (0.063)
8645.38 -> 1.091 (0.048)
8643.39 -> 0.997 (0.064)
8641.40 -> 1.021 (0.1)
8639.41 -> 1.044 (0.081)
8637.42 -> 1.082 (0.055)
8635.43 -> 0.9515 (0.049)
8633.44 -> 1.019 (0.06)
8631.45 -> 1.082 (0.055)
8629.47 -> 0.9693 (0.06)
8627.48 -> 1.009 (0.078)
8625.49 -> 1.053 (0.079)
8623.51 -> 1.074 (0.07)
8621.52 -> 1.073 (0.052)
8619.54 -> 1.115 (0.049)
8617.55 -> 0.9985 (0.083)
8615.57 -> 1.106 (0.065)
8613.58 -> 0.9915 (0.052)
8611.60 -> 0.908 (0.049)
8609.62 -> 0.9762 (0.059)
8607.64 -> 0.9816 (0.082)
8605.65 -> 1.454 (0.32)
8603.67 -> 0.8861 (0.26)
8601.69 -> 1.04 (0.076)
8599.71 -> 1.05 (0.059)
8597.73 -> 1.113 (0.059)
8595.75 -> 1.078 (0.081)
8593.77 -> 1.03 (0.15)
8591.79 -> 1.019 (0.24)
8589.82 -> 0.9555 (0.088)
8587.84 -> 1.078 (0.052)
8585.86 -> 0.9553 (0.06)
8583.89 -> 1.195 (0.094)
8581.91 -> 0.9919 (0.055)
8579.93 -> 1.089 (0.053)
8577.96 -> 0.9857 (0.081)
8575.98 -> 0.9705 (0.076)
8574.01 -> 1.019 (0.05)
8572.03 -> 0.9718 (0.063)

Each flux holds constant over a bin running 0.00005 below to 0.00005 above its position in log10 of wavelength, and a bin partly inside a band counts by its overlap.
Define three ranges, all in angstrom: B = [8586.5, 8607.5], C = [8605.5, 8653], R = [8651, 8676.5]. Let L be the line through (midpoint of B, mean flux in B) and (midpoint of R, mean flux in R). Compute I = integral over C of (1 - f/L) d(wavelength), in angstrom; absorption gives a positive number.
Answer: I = -2.1 angstrom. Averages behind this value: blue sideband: 1.06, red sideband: 0.938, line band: 1.05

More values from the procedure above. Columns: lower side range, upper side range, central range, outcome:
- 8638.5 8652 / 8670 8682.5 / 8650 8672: 2.39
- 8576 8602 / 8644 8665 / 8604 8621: -0.78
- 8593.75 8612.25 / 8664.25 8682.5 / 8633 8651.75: -0.53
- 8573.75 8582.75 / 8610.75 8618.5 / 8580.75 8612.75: -1.20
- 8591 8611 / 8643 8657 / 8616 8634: -0.20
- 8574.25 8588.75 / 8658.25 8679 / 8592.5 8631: -1.50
